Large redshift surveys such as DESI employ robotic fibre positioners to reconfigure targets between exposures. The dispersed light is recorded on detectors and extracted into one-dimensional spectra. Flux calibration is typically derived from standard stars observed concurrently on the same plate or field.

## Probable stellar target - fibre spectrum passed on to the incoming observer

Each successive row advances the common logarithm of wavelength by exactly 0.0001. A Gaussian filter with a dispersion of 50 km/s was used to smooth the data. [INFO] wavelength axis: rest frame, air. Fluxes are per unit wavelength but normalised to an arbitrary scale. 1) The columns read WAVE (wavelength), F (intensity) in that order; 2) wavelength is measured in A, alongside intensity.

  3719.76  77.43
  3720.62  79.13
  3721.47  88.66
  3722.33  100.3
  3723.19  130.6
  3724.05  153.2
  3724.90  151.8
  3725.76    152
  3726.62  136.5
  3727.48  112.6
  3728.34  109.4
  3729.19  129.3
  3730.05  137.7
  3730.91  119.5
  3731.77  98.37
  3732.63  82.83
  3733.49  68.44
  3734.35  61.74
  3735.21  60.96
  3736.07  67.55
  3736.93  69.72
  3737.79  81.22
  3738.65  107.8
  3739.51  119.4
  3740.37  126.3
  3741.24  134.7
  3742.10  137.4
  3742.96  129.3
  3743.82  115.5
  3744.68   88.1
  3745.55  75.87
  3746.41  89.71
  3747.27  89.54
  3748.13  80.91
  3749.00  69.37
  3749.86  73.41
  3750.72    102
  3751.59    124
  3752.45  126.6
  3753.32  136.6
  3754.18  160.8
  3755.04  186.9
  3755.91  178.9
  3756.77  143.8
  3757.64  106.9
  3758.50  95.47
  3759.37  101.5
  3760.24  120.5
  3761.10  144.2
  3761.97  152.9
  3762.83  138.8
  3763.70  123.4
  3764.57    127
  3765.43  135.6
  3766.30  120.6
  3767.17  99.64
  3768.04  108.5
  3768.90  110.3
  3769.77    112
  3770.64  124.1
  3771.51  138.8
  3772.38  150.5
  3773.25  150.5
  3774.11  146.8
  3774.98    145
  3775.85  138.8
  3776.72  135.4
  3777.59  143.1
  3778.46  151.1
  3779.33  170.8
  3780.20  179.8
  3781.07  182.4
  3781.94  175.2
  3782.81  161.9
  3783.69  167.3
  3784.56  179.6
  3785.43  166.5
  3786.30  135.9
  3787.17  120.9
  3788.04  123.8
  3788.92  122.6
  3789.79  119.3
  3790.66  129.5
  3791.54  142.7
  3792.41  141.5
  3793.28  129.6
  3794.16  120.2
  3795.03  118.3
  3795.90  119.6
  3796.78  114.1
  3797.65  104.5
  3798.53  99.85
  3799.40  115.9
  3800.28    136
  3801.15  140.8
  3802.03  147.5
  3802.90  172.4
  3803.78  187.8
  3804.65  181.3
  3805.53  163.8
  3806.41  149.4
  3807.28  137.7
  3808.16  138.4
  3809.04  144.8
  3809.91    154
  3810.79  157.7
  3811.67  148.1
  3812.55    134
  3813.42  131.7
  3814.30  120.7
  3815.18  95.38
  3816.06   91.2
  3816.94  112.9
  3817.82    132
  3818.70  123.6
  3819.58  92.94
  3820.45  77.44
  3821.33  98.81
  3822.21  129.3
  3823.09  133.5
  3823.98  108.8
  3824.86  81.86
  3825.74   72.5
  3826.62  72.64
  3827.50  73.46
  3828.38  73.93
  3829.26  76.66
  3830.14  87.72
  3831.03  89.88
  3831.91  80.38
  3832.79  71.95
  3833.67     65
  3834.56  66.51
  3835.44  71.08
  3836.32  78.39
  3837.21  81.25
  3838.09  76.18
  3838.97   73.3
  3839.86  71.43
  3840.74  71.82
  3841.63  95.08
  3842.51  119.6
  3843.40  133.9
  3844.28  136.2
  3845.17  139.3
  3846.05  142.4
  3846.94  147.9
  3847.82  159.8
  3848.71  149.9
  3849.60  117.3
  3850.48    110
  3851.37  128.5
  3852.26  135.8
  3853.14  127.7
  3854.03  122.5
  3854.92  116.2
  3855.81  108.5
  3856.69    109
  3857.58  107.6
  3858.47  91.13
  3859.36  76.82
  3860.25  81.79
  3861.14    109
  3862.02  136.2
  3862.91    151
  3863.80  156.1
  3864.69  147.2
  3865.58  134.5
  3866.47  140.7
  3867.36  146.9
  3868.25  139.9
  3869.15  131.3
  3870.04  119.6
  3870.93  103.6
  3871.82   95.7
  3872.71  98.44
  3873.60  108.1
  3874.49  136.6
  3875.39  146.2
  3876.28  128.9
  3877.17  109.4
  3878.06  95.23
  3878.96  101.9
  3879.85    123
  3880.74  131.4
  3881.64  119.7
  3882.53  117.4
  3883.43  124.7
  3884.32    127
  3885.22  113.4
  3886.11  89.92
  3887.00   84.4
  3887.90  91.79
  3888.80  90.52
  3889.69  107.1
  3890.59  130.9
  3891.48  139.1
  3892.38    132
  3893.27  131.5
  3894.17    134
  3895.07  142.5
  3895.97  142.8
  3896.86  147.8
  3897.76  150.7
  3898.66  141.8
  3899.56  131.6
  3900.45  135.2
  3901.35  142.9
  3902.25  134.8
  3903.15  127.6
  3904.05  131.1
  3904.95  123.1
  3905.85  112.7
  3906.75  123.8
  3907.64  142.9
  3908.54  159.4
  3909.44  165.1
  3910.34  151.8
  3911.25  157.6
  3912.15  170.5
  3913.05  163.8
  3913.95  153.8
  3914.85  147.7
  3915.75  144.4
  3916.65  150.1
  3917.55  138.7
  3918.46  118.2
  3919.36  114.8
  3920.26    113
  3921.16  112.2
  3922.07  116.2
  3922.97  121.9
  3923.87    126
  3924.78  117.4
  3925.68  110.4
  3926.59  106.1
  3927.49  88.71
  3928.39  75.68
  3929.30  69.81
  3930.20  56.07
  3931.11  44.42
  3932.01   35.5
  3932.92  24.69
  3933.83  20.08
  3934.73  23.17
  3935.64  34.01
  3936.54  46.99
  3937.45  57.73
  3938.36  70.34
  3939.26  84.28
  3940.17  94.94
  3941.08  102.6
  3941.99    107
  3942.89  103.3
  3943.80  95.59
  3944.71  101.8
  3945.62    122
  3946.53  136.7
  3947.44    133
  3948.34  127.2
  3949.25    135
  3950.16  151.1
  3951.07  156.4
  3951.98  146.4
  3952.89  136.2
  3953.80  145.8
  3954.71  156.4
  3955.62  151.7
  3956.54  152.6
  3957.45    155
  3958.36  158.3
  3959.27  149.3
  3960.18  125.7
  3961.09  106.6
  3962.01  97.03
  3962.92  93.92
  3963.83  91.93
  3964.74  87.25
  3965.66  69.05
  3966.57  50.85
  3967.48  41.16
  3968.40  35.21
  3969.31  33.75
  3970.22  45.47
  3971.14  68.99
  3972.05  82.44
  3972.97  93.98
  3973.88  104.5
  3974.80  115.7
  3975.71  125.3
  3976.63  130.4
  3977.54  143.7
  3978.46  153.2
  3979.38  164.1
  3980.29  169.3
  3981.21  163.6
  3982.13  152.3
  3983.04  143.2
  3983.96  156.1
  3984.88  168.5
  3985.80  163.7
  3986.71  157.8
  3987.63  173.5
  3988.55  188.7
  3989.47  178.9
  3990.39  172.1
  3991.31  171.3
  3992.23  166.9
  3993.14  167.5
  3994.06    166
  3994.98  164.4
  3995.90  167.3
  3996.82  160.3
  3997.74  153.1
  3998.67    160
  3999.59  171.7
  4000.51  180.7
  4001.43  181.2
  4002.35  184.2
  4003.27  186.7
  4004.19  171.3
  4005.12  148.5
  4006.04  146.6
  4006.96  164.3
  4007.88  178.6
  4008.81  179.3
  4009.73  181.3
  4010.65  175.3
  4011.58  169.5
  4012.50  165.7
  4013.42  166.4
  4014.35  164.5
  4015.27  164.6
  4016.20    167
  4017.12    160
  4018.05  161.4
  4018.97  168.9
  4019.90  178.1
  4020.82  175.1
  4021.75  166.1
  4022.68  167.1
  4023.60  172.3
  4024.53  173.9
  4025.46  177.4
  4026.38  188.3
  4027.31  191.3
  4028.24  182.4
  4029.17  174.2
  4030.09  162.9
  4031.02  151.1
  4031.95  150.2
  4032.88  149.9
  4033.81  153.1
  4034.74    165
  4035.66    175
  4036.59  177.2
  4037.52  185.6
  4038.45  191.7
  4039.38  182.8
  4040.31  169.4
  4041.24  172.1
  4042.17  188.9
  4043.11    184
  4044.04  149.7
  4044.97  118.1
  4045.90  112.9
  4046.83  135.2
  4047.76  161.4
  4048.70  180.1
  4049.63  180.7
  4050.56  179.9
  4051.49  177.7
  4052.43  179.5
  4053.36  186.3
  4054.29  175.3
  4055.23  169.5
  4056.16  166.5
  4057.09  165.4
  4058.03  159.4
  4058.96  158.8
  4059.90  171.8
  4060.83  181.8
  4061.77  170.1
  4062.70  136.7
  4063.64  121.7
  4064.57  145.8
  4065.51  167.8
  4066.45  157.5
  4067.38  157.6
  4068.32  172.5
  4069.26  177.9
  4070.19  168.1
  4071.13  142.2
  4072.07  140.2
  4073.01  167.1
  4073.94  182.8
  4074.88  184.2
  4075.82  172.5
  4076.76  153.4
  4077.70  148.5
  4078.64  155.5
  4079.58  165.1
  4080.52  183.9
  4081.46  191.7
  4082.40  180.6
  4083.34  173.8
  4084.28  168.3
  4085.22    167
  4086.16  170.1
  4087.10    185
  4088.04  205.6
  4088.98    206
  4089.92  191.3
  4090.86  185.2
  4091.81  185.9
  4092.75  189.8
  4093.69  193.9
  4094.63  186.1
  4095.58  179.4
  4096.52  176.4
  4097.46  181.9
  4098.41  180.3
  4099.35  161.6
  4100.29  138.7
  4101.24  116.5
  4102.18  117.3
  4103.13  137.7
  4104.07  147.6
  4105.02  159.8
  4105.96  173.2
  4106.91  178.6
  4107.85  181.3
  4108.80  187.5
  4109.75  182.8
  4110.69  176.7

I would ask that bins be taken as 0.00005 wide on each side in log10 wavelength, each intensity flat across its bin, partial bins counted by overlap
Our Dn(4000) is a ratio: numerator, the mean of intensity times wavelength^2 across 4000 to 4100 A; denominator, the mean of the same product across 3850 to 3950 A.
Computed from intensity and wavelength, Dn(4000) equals 1.6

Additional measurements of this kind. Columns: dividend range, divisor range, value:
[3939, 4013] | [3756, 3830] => 1.17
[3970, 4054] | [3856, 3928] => 1.37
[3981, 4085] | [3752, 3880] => 1.51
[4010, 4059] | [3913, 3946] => 1.89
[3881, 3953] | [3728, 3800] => 1.01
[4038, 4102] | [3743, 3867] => 1.58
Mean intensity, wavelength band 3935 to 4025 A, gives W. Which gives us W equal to 138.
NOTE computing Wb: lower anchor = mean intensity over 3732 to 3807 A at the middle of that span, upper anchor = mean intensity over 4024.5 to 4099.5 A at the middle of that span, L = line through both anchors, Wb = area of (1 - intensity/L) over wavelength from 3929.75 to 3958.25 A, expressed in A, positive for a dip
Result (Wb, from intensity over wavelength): 9.7 A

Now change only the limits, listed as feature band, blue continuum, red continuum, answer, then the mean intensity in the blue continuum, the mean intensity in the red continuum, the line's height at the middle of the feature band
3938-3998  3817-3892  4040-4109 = 5.2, 110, 167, 140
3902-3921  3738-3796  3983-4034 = 1.7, 130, 169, 153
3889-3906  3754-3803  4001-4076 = 2.0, 137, 167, 151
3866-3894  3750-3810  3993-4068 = 5.9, 138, 167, 150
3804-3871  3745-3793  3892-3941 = 4.9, 132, 113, 123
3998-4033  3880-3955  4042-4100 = -4.7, 116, 169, 150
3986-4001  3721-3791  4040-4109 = -1.2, 124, 167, 156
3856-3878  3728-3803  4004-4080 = 3.1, 125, 166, 140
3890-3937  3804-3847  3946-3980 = -1.8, 108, 115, 113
